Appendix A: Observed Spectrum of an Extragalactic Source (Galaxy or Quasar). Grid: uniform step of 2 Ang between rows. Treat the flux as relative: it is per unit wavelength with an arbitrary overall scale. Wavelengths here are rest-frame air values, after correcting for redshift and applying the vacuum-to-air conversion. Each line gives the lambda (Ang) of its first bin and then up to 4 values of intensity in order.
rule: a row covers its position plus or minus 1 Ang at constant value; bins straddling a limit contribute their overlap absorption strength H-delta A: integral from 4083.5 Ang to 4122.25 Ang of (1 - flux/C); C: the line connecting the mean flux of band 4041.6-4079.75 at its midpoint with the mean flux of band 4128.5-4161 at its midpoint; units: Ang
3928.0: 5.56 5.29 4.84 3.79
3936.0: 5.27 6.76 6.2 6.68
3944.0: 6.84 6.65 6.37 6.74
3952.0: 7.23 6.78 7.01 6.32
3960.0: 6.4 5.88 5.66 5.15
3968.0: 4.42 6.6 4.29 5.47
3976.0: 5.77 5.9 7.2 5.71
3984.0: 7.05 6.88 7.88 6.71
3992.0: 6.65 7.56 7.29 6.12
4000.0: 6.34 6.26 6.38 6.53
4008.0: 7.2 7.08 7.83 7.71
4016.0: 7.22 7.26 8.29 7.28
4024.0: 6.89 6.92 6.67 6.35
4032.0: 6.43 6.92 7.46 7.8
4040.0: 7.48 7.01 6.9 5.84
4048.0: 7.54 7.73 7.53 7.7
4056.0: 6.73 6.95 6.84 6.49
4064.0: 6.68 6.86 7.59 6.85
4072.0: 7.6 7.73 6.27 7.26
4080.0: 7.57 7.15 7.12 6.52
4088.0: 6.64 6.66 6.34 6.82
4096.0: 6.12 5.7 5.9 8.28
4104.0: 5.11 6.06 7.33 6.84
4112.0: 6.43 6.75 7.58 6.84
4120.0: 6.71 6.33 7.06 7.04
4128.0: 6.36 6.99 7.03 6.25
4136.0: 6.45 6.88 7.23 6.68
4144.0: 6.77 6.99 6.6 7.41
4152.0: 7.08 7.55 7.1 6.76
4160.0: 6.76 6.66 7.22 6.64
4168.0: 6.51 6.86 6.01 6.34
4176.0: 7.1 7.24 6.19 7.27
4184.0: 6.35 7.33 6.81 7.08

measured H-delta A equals 2.1 Ang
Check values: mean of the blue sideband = 7.07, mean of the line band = 6.6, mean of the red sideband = 6.9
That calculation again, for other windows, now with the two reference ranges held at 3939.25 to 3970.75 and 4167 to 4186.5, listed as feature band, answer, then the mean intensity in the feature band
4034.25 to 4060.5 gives -2.9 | 7.19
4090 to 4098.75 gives 0.3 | 6.31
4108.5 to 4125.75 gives -0.6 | 6.84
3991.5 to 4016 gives -2.1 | 6.93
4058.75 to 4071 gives -0.7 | 6.89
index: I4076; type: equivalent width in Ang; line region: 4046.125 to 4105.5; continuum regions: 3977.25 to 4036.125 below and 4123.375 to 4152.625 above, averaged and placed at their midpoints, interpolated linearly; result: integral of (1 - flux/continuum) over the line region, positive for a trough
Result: 0.0 Ang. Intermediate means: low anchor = 6.93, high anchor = 6.85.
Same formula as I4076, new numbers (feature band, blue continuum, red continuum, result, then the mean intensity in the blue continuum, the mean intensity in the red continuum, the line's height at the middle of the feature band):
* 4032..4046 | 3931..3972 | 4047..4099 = -0.83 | 6.04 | 6.96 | 6.7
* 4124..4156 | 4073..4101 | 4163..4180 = -0.93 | 6.7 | 6.71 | 6.7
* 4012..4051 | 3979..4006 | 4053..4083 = -1.31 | 6.76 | 7.08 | 6.93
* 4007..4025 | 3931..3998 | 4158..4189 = -2.98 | 6.24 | 6.75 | 6.37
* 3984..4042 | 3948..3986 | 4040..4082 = -4.02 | 6.12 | 7.09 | 6.59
